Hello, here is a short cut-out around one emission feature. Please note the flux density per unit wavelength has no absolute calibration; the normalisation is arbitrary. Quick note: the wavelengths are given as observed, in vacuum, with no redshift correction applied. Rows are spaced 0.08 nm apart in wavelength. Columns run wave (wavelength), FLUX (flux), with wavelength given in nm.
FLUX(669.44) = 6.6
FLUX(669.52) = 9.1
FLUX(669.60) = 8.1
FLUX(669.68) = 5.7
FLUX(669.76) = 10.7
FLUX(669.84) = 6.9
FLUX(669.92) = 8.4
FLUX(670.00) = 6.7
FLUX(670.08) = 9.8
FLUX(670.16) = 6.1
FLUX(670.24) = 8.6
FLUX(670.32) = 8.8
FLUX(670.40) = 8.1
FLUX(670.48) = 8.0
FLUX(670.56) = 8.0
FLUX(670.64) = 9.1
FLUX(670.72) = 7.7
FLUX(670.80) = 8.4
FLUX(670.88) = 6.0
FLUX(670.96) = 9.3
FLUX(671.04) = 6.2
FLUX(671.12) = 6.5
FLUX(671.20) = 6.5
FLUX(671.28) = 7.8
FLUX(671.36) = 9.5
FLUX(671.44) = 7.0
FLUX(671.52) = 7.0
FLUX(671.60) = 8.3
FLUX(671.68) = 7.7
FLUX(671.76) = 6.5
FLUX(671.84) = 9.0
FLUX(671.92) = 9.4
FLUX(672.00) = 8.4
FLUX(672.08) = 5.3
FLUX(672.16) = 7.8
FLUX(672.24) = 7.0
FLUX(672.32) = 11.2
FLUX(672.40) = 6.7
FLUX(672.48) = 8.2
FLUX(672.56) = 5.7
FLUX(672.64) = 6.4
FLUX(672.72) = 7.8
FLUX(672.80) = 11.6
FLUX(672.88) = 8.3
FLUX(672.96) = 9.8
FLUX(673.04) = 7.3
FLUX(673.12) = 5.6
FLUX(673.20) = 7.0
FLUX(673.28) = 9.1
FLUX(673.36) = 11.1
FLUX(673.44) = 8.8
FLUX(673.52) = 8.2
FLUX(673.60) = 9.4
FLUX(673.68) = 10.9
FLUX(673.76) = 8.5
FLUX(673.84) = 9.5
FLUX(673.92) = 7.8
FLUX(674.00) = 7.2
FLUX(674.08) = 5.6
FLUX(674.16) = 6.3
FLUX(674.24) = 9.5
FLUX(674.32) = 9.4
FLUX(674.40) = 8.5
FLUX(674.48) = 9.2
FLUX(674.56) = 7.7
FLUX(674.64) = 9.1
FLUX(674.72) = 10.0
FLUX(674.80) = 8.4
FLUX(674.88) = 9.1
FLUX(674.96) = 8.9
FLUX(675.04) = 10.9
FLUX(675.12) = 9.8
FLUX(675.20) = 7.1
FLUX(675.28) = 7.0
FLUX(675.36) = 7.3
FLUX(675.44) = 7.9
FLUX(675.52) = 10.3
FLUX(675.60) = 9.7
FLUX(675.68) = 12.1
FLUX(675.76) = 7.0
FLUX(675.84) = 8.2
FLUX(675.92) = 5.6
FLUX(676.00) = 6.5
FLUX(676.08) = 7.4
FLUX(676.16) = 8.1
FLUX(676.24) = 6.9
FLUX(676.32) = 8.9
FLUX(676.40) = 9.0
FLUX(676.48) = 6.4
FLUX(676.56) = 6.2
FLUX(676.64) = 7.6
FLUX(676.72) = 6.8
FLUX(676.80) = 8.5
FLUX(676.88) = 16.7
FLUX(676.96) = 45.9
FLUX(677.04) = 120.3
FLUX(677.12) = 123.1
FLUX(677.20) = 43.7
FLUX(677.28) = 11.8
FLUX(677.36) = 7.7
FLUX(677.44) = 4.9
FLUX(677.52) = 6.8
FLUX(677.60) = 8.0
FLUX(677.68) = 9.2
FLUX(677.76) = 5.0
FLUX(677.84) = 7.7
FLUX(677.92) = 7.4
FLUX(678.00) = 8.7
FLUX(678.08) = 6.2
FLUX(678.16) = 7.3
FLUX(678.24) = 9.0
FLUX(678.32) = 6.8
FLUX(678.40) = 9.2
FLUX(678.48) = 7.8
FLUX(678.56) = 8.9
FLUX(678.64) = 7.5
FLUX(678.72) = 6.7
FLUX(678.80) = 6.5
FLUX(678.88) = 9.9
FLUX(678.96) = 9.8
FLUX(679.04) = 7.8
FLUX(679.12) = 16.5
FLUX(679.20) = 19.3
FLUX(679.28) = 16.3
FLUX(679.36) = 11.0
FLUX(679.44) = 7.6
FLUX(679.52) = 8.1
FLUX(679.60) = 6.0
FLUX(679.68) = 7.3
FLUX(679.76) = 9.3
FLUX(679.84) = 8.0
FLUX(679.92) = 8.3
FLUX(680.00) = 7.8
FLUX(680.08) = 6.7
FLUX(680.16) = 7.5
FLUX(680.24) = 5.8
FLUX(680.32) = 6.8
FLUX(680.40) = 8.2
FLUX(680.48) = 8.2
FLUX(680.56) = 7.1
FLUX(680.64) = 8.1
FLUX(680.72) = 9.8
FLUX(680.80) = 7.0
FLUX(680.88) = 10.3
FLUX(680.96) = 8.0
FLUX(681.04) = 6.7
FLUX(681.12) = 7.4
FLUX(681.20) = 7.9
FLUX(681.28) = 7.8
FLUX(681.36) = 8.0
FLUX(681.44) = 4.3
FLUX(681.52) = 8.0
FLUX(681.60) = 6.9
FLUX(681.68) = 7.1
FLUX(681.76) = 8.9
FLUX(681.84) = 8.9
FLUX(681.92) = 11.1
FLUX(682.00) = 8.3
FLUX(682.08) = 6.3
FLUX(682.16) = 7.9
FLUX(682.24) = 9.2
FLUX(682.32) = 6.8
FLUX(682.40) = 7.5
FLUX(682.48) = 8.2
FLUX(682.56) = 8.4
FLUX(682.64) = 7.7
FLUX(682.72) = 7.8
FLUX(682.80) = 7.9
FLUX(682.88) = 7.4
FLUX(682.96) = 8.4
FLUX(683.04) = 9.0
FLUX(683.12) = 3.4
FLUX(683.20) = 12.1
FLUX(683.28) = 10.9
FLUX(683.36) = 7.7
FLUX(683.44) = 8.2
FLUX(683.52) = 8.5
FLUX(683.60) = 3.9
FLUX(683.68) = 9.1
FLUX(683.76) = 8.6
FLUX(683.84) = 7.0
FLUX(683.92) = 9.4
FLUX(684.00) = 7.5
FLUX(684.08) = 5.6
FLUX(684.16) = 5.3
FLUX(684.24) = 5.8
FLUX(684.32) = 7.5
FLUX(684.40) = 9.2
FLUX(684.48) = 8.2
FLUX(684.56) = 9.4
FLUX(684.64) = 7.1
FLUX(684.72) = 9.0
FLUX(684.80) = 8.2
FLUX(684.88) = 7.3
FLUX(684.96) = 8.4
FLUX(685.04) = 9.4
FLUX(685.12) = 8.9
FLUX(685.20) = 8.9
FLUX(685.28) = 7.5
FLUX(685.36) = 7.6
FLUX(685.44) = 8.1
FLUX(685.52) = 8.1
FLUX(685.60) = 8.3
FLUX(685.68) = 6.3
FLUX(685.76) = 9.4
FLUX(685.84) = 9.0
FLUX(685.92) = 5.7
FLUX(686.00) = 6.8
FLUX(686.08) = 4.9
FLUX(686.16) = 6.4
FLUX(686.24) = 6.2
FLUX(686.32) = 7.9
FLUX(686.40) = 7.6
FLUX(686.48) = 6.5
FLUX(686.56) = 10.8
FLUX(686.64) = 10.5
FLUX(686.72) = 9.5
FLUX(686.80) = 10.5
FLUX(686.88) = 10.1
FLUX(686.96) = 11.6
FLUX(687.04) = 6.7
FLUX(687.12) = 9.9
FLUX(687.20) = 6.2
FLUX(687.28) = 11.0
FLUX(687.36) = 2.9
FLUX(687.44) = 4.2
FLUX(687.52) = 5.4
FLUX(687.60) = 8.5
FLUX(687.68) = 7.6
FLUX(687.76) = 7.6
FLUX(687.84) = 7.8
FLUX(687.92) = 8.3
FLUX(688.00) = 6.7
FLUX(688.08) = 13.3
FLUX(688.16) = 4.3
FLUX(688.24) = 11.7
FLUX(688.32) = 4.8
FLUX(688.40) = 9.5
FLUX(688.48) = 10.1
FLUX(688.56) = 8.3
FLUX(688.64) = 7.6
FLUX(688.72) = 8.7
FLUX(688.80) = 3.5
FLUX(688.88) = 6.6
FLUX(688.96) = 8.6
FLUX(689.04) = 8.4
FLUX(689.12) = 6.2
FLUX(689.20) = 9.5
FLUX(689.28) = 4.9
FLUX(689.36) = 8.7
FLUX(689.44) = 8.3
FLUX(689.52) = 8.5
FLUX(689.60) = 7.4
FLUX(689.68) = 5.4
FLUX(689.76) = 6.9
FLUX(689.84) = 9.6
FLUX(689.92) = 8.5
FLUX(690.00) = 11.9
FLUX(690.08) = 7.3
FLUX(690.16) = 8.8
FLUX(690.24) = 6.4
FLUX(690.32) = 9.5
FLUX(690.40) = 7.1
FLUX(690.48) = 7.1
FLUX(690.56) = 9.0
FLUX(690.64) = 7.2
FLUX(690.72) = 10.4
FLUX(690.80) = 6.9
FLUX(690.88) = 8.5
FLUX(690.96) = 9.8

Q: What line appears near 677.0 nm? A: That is H-alpha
